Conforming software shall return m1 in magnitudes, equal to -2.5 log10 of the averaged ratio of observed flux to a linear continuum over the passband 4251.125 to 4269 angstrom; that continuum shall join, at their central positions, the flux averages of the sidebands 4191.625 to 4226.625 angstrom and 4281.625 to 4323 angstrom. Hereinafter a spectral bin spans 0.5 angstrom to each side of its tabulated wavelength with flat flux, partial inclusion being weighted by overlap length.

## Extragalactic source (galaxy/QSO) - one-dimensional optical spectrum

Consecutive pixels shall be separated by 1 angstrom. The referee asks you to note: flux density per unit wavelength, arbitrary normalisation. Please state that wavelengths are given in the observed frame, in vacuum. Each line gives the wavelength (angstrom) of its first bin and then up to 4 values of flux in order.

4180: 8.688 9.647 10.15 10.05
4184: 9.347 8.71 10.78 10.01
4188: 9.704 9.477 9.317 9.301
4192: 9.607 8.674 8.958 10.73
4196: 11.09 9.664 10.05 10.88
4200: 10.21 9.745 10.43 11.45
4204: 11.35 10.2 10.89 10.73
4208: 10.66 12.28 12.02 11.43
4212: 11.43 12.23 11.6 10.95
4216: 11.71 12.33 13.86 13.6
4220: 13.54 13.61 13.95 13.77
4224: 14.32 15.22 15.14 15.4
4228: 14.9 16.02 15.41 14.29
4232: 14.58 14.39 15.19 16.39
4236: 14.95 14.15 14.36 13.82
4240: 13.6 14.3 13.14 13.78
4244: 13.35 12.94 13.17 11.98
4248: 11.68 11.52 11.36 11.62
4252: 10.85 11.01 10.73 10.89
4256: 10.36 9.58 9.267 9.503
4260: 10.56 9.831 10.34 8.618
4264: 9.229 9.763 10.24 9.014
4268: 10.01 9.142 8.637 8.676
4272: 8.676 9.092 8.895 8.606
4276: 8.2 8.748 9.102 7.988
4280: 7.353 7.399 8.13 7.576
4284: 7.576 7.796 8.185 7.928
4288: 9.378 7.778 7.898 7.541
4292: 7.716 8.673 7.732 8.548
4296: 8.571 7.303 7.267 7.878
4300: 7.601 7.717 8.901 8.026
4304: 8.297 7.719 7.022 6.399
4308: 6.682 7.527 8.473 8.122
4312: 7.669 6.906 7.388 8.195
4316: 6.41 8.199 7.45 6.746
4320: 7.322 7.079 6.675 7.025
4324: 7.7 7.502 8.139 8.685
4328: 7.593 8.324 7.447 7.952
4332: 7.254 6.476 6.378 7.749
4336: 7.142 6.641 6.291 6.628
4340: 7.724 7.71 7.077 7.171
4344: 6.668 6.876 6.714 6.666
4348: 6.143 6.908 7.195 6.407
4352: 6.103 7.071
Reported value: -0.05 mag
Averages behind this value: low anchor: 11.7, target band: 10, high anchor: 7.7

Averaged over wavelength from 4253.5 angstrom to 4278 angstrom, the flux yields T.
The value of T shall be 9.44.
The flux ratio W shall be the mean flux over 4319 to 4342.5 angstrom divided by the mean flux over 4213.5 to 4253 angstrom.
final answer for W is 0.54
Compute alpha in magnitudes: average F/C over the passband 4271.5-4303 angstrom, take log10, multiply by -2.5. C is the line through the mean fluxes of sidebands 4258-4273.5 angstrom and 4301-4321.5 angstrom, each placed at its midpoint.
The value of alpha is 0.05 mag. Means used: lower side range 9.42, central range 8.12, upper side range 7.53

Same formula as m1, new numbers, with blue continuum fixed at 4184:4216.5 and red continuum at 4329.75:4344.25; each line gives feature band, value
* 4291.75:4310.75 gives 0.03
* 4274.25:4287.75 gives 0.05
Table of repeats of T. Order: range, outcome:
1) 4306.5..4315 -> 7.44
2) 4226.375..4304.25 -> 10.4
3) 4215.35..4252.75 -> 13.7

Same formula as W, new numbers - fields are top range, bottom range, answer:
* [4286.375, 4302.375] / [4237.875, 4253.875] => 0.64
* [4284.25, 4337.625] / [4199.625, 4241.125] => 0.58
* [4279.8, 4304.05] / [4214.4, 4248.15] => 0.57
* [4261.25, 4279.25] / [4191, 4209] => 0.88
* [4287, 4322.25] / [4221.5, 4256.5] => 0.57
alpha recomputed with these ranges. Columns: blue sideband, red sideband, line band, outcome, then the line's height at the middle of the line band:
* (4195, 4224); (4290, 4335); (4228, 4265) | -0.21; 10.2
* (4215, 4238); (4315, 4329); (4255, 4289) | 0.24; 11.1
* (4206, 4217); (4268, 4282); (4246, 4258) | -0.15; 9.62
